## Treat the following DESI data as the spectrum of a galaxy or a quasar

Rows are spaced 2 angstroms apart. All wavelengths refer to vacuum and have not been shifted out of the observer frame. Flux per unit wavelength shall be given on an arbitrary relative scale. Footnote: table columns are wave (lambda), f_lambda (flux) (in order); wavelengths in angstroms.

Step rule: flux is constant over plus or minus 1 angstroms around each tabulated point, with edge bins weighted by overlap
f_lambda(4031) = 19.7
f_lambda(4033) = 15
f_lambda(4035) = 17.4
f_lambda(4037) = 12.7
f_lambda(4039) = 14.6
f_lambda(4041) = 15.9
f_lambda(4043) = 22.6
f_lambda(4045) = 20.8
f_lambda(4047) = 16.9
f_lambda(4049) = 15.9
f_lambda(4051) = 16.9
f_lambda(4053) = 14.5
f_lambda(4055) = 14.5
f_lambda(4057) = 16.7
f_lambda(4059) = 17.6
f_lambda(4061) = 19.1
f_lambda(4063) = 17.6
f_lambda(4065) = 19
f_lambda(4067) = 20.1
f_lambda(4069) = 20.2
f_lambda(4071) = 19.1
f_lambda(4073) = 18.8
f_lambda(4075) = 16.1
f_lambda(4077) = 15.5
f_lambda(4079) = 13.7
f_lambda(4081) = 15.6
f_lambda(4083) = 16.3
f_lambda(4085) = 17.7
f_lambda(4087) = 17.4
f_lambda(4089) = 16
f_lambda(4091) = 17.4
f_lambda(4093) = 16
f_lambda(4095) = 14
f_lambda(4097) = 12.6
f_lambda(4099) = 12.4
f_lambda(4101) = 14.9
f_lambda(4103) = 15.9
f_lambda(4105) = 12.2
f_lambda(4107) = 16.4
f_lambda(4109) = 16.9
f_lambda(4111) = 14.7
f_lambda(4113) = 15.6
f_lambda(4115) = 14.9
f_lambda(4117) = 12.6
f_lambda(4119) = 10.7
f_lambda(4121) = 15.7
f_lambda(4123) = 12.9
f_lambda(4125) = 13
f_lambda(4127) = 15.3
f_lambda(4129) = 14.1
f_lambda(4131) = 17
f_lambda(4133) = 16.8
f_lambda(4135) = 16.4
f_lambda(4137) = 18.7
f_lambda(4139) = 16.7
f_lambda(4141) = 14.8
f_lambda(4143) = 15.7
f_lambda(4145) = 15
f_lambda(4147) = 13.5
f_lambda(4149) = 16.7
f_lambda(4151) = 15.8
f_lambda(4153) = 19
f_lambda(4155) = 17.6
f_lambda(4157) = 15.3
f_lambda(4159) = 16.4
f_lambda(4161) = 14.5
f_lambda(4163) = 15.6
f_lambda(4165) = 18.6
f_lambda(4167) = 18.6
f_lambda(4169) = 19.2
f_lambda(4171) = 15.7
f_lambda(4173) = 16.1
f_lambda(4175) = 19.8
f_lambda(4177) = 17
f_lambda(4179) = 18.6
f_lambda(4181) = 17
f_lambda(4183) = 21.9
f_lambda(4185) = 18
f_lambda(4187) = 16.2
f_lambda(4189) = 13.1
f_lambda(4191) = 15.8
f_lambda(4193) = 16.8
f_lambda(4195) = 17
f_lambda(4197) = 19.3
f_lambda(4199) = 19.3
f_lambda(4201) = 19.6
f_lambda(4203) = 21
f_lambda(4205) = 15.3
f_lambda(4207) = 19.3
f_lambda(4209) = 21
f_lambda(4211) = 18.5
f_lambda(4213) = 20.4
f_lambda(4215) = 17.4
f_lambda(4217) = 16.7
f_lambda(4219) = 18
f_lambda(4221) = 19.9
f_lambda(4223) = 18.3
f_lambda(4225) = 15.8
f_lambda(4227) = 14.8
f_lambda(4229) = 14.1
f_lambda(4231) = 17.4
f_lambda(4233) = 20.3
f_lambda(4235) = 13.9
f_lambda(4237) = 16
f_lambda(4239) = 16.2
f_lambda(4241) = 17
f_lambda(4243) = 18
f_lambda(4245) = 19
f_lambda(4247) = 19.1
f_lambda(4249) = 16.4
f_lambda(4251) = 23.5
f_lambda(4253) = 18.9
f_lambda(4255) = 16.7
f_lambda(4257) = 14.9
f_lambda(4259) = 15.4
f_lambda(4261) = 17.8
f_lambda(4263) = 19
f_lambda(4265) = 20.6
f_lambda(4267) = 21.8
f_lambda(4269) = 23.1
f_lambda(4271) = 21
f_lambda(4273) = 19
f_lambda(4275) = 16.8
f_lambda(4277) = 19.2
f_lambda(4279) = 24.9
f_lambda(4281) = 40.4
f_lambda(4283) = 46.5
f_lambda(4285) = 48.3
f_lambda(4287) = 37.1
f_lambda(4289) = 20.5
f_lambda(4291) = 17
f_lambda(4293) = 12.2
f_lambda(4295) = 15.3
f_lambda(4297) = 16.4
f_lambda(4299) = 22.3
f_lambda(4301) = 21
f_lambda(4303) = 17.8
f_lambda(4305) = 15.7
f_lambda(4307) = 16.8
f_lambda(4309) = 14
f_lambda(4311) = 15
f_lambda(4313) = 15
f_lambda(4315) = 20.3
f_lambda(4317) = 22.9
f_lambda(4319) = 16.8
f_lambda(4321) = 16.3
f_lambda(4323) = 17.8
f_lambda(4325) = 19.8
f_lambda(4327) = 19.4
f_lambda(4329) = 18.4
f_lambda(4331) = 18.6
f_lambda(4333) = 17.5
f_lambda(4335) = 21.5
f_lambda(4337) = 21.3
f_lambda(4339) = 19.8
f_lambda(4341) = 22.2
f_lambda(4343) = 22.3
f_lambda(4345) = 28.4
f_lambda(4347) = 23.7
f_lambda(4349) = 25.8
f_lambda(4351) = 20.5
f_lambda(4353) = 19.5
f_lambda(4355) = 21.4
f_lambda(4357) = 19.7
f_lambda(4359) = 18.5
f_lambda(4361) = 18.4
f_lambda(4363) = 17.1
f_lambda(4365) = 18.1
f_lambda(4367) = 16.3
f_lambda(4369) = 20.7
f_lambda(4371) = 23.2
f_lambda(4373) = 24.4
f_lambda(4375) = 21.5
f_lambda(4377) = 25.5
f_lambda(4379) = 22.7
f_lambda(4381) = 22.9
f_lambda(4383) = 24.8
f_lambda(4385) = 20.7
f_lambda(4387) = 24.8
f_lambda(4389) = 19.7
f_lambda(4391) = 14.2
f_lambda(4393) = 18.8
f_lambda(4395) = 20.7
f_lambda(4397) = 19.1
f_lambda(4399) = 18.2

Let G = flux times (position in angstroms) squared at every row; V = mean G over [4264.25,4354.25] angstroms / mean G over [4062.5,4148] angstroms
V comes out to 1.51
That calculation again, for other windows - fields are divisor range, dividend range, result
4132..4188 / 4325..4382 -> 1.36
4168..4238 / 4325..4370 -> 1.24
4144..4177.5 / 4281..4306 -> 1.58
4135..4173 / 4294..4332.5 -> 1.17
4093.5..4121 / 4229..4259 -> 1.31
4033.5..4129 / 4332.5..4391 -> 1.53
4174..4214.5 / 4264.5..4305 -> 1.37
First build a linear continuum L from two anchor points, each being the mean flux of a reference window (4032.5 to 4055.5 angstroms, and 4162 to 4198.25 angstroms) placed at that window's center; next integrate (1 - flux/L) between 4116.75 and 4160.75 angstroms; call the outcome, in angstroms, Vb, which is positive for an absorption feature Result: 4.4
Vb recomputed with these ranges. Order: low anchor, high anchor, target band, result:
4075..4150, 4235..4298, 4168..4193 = 0.8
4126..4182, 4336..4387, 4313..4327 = 1.3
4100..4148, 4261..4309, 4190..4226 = 1.5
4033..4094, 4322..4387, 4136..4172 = 3.5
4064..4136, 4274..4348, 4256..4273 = 0.9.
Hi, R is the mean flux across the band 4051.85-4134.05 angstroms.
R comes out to 15.8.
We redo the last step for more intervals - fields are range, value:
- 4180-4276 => 18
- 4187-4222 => 18.1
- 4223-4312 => 20.1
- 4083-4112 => 15.4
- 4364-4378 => 21.4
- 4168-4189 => 17.7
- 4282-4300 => 26.2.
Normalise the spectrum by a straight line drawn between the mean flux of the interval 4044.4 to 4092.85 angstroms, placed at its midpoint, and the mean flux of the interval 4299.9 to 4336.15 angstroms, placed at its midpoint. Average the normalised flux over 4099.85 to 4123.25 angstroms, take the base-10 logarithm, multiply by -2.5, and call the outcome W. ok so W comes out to 0.19 mag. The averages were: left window 17.2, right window 18.1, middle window 14.5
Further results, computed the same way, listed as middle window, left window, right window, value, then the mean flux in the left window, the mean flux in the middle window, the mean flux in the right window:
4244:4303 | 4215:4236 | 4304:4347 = -0.223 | 16.9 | 22.1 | 19.1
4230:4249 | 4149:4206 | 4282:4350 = 0.106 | 17.4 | 17.4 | 21.3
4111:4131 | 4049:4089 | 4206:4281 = 0.242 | 17.1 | 14.1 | 18.7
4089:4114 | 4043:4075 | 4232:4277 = 0.203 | 17.9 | 15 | 18.4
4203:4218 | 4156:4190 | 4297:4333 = -0.070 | 17.2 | 18.5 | 18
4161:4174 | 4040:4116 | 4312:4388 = 0.052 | 16.5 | 17.1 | 20.8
